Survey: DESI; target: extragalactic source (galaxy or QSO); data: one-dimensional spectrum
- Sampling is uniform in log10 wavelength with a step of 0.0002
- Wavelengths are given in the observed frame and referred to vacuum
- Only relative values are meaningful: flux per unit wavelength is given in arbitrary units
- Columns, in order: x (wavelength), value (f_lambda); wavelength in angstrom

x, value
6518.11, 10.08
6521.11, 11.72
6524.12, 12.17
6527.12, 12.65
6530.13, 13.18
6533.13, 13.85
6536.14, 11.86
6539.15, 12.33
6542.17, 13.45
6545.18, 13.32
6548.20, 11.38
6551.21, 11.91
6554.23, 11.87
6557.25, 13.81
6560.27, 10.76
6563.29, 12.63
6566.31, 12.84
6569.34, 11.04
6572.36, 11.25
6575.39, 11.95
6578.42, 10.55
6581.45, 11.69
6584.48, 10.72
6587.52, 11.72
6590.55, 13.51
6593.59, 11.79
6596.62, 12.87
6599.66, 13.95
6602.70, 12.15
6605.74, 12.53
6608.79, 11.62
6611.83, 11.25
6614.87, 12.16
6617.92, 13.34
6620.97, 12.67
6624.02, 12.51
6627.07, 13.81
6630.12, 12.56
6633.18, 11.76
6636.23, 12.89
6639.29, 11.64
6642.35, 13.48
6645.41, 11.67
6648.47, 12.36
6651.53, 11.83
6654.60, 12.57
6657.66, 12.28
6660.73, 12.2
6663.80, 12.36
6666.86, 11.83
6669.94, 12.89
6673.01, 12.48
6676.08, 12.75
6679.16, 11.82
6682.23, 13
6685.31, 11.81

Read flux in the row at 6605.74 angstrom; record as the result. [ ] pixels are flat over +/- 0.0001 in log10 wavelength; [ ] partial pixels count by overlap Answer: 12.53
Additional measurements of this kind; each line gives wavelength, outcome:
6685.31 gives 11.81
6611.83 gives 11.25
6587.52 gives 11.72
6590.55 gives 13.51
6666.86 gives 11.83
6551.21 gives 11.91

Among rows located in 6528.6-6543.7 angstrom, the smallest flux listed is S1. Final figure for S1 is 11.86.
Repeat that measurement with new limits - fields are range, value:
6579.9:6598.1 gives 10.72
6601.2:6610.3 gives 11.62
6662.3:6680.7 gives 11.82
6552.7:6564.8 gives 10.76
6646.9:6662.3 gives 11.83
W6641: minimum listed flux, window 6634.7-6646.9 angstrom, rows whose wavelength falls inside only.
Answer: 11.64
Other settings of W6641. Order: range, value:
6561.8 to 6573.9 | 11.04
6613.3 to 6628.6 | 12.16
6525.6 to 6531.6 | 12.65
